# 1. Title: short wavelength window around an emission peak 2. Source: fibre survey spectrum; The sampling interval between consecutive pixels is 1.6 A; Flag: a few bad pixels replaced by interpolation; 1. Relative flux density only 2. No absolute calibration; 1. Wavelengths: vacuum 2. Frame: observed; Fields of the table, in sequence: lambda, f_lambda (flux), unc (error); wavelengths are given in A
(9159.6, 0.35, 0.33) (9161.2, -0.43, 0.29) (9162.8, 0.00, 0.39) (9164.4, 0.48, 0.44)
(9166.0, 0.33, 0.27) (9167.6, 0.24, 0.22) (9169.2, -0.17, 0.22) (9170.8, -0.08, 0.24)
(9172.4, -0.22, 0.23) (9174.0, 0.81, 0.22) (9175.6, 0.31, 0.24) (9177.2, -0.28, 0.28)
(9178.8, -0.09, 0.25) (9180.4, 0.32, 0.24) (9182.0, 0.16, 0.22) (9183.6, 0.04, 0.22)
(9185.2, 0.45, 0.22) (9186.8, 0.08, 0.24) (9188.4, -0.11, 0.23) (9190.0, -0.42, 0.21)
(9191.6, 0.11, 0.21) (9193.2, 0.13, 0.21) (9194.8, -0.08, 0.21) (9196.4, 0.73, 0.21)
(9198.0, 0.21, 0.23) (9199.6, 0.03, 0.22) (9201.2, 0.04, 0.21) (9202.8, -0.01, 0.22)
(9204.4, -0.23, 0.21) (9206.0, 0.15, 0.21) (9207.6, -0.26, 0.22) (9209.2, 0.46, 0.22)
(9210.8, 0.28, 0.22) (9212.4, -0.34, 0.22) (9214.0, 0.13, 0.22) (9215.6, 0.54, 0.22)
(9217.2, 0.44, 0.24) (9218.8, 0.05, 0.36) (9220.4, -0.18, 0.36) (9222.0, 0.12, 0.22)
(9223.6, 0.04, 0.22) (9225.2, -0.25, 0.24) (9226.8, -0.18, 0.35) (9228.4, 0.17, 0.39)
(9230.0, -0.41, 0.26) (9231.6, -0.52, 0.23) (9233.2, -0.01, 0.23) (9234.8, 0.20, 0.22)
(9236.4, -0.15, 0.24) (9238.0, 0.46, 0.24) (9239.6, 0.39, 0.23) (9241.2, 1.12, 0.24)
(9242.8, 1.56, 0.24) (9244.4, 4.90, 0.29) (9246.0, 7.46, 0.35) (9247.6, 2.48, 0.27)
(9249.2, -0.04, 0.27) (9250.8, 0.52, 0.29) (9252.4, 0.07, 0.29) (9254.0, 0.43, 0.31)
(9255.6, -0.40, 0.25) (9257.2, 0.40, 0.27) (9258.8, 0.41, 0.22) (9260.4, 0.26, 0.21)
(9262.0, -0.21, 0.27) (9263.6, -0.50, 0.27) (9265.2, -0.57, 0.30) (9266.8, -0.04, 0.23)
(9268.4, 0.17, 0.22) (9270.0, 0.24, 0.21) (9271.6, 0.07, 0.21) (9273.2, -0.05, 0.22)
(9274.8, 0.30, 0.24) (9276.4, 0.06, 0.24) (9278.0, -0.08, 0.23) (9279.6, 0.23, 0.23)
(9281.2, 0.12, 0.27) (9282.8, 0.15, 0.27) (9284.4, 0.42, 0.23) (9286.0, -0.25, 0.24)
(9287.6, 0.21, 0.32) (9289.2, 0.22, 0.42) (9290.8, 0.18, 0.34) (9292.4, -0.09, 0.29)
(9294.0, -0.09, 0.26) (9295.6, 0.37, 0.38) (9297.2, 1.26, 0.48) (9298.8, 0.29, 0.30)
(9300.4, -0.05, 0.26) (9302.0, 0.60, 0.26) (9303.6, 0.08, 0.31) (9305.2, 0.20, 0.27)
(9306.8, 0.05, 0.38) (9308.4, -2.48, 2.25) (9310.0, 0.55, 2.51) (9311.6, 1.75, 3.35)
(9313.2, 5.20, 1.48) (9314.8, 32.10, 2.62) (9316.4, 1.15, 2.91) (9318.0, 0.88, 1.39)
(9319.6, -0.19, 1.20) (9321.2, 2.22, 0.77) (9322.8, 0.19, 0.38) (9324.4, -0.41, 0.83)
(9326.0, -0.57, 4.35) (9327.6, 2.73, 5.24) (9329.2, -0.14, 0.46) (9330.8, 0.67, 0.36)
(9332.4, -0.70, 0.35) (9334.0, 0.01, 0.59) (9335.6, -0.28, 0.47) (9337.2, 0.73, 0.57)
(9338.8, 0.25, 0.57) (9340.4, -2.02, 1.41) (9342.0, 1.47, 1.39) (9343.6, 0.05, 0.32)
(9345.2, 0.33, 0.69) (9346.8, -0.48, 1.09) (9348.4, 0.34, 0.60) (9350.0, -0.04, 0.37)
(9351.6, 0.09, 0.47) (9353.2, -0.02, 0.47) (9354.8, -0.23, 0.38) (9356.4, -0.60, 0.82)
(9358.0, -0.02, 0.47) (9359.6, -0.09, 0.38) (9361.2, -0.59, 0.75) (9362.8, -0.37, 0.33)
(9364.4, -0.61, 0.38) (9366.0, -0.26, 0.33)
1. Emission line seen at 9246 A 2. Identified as [O III]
